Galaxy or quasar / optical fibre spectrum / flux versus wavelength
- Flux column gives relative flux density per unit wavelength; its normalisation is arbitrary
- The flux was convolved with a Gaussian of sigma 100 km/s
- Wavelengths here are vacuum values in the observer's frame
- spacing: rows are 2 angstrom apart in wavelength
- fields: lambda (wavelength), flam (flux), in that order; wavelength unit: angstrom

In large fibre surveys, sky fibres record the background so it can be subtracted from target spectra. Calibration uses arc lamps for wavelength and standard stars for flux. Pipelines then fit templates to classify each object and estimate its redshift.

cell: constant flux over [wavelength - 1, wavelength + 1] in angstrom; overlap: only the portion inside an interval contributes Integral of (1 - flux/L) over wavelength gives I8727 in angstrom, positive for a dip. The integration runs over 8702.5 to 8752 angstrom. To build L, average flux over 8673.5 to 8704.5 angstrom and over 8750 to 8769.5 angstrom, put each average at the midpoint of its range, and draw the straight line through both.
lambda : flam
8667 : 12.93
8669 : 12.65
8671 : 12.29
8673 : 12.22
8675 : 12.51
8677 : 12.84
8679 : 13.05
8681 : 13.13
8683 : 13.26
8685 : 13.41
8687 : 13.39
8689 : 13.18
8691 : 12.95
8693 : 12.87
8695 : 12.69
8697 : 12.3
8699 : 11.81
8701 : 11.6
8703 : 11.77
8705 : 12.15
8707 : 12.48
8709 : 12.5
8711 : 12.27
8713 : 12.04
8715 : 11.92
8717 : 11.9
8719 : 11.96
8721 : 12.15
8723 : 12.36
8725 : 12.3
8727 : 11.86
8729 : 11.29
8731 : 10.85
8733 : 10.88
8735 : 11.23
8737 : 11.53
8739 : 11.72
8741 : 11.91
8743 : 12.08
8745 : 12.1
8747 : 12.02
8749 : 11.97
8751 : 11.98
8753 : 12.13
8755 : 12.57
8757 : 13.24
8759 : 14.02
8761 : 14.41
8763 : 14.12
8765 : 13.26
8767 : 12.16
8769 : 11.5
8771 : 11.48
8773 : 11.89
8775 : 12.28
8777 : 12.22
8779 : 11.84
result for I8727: 3.69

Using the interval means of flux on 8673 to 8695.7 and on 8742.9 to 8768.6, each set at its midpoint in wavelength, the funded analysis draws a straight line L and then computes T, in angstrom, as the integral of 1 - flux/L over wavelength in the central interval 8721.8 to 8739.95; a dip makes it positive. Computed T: 1.81 angstrom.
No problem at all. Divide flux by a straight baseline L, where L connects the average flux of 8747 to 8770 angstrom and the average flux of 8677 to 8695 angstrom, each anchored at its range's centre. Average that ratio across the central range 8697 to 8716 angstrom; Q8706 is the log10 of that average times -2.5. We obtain 0.08 mag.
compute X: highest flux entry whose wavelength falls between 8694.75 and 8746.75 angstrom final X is 12.69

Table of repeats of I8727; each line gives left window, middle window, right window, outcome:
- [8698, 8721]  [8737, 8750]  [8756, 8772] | 0.7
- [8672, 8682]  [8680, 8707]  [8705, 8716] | -0.3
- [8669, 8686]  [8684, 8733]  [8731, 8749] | 0.1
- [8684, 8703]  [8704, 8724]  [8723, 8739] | -0.3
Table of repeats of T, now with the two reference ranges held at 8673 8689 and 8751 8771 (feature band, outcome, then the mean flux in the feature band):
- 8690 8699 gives 0.3 angstrom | 12.6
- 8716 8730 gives 1.1 angstrom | 12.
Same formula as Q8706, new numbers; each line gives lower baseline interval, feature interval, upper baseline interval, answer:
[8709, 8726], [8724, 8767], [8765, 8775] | -0.020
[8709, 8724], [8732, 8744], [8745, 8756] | 0.052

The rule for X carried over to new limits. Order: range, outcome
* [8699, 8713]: 12.5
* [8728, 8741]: 11.91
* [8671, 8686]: 13.41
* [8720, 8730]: 12.36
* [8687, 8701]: 13.39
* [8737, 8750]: 12.1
